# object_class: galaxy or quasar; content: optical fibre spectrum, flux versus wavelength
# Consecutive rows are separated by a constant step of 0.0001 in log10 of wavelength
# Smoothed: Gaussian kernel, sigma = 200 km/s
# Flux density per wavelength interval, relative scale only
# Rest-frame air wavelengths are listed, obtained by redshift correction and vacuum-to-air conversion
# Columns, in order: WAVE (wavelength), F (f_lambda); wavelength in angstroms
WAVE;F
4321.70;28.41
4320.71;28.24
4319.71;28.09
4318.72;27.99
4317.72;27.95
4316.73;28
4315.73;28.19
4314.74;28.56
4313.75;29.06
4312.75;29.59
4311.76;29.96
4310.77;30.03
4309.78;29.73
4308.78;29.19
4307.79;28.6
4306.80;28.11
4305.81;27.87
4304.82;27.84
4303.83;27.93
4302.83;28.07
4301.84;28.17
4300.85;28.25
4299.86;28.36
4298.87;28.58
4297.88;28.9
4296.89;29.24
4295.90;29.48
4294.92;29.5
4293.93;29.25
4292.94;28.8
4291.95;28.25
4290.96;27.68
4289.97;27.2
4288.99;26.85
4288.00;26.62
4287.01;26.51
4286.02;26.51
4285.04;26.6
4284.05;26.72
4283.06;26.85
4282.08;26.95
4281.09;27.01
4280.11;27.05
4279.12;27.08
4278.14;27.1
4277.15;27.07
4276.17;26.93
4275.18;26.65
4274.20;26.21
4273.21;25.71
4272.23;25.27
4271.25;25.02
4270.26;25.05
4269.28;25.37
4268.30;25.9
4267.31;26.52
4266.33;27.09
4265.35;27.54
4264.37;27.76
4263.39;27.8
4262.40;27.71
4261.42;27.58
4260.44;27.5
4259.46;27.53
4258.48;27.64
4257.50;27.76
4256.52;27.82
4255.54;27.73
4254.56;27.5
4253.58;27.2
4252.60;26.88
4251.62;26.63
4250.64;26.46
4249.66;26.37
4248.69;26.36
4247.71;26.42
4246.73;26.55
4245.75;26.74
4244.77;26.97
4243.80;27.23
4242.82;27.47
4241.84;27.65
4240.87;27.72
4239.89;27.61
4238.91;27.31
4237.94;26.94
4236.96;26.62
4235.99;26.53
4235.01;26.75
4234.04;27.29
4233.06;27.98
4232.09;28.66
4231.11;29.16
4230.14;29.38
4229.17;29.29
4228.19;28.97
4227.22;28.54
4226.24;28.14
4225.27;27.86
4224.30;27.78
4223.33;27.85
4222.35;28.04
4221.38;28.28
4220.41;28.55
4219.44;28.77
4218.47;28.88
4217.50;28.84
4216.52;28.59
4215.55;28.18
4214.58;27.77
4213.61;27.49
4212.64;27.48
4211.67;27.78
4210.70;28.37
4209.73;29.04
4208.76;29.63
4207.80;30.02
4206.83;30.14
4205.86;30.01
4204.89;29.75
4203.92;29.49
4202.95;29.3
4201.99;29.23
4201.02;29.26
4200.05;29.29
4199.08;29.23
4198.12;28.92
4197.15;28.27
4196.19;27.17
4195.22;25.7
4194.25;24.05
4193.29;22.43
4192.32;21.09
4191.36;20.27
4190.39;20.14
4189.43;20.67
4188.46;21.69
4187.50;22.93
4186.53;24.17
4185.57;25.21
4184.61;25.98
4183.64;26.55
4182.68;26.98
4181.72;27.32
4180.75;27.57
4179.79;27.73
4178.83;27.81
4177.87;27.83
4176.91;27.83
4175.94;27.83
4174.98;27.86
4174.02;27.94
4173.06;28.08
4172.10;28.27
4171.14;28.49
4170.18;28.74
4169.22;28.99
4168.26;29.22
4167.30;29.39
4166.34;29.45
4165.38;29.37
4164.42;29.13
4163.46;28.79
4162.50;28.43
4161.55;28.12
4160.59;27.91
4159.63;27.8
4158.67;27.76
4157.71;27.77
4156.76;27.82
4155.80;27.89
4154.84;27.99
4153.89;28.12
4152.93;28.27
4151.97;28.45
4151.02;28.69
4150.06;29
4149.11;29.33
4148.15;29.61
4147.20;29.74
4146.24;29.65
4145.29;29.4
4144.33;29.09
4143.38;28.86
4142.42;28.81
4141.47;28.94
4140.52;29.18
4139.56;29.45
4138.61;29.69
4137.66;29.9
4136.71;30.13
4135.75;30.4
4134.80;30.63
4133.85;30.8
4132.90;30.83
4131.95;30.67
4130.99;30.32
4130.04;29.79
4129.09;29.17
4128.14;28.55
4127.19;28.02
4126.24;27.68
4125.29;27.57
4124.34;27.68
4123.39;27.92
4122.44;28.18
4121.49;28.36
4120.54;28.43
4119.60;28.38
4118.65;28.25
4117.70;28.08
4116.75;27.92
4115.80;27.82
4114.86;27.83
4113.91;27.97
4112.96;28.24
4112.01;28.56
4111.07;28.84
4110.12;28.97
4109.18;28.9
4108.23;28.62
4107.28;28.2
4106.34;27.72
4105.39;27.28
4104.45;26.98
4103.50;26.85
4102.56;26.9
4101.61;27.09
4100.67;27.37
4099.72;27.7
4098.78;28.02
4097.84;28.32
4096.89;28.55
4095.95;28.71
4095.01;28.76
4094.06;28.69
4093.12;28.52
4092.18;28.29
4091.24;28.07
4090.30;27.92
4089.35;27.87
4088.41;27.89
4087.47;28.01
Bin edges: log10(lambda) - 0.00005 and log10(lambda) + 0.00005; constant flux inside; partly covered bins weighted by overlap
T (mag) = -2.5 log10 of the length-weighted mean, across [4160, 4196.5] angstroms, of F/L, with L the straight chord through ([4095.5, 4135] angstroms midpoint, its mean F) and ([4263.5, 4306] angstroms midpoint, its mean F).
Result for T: 0.06 mag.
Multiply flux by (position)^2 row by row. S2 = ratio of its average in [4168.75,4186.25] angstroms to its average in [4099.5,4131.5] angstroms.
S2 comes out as 1.01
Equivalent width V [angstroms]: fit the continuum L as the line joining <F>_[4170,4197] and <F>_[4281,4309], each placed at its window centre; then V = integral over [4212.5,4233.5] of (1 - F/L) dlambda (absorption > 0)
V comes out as -1.5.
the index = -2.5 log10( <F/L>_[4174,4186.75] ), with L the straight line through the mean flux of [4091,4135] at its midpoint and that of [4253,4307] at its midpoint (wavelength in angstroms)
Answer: 0.04 mag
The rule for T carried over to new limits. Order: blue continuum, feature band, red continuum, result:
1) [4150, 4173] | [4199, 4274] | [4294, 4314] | 0.03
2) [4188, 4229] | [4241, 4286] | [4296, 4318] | 0.05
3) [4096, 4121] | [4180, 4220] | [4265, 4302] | 0.03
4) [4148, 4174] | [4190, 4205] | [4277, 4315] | 0.08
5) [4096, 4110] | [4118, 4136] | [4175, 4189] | -0.06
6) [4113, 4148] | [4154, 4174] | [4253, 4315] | 0.01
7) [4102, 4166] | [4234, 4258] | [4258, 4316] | 0.03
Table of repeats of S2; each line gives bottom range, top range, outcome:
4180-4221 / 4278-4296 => 1.06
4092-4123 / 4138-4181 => 1.04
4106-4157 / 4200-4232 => 1.04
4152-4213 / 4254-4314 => 1.06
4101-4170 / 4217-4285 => 1.01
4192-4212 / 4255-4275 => 0.98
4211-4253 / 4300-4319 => 1.07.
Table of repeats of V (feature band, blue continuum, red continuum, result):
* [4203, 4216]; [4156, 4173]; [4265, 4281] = -0.58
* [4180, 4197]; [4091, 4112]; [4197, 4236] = 2.53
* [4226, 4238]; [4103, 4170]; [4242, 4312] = -0.10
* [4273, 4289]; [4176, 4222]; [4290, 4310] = 0.85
